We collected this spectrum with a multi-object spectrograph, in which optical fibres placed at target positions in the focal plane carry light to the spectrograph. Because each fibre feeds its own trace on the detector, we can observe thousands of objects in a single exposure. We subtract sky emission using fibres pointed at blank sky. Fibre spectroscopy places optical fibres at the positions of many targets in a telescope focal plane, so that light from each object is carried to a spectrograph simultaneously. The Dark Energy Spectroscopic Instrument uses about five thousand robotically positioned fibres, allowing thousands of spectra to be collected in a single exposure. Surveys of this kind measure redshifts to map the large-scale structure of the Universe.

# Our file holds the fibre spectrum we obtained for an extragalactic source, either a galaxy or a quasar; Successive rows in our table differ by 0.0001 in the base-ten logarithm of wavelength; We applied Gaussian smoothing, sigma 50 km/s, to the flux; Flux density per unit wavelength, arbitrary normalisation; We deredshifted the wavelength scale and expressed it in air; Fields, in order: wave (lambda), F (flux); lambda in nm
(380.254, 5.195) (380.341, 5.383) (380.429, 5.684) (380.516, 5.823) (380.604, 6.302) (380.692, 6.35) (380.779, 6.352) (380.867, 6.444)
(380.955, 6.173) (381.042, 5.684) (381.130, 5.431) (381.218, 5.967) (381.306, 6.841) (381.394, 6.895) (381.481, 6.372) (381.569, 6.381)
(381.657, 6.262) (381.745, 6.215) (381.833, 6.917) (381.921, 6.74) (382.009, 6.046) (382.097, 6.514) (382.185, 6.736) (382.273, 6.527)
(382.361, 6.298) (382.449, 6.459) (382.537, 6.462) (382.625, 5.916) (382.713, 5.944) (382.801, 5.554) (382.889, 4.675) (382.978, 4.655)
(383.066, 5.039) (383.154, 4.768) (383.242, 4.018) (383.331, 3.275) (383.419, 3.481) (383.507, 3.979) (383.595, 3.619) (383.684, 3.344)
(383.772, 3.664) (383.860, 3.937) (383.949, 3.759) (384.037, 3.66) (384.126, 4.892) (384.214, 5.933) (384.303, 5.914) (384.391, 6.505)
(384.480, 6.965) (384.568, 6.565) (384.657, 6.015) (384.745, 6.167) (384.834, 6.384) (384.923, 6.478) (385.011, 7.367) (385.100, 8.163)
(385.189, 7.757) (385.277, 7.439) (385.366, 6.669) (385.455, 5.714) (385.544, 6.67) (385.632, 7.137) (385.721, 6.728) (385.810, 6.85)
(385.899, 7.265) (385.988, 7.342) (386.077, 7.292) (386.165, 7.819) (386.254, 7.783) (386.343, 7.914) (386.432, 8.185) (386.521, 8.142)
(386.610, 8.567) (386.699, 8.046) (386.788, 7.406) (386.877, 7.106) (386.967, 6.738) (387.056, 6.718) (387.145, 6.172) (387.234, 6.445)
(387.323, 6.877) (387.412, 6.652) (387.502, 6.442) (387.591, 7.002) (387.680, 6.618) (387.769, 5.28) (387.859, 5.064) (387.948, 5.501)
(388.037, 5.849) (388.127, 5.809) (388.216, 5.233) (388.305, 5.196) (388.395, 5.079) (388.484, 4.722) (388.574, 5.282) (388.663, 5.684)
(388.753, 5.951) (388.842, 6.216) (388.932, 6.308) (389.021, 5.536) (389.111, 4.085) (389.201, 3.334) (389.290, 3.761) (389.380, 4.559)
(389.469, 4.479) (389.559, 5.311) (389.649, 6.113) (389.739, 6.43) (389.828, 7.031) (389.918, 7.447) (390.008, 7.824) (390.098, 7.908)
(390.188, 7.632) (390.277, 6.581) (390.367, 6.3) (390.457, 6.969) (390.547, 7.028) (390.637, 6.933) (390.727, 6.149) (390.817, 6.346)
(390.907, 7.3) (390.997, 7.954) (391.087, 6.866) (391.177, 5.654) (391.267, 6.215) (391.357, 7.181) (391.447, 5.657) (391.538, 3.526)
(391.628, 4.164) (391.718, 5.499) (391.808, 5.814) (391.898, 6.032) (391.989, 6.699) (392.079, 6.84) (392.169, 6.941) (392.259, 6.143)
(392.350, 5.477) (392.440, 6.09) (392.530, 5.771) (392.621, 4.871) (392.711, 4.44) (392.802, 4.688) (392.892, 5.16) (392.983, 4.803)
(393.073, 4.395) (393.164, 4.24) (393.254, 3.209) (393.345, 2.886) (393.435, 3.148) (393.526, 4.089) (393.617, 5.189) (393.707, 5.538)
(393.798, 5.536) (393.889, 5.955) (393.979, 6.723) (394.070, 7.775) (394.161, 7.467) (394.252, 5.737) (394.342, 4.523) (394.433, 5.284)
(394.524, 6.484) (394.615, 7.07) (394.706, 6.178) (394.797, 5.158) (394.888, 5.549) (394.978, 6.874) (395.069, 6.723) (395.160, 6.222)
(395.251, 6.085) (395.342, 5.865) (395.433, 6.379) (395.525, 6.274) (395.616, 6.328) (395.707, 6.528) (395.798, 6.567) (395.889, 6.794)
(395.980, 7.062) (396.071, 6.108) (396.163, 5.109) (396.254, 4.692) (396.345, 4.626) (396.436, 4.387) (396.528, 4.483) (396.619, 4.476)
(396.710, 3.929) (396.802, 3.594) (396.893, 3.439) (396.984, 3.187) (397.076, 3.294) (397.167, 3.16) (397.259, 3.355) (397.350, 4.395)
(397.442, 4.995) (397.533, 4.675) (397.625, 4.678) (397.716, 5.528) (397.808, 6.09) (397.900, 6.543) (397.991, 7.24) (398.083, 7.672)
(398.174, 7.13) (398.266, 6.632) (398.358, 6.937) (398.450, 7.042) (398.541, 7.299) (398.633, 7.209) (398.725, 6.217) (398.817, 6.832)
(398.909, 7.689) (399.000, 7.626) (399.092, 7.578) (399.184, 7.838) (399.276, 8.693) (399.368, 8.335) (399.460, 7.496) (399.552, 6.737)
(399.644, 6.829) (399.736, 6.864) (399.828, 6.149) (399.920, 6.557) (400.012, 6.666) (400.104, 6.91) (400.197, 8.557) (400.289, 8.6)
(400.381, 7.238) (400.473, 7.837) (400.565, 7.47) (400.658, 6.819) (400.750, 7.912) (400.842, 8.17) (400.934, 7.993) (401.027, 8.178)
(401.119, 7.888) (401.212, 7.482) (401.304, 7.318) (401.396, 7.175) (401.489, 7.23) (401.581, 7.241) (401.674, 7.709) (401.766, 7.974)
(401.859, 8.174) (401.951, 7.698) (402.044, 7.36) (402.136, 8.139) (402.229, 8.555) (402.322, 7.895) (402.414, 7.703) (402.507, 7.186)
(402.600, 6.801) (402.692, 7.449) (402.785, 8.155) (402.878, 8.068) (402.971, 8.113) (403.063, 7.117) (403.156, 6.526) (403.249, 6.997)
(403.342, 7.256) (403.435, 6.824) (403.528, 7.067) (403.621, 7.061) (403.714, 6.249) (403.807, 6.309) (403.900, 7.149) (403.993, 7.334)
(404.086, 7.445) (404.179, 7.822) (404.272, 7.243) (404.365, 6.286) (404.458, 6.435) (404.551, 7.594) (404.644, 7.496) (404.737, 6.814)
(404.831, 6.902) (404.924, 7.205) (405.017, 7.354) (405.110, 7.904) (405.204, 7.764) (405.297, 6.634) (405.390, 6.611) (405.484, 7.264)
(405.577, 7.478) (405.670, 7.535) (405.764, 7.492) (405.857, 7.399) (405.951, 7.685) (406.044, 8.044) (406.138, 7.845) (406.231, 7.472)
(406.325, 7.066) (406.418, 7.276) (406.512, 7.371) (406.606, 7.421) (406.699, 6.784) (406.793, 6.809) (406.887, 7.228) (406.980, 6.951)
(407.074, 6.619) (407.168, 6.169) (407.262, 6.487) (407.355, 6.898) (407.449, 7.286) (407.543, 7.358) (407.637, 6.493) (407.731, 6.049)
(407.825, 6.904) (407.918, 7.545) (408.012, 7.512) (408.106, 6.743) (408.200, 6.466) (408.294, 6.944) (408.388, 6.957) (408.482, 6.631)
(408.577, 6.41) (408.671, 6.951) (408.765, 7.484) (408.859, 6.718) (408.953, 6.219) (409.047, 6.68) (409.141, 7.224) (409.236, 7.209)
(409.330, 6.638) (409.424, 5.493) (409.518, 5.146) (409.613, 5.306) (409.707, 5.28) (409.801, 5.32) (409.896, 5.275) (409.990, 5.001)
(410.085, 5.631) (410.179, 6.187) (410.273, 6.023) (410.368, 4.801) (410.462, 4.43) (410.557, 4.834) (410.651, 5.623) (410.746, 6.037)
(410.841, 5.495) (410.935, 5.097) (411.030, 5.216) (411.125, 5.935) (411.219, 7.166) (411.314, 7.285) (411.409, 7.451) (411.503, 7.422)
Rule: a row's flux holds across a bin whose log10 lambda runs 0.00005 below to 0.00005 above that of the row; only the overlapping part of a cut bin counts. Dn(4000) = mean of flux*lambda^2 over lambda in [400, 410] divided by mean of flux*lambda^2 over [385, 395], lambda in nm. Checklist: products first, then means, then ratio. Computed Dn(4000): 1.26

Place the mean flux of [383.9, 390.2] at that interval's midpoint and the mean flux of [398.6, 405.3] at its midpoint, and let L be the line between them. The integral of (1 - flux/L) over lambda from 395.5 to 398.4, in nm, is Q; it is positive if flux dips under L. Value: 0.72 nm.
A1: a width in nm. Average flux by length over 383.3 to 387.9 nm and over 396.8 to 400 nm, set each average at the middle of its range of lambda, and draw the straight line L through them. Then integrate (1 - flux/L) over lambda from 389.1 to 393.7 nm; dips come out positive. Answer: 0.43 nm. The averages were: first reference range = 6.32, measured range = 5.68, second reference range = 6.2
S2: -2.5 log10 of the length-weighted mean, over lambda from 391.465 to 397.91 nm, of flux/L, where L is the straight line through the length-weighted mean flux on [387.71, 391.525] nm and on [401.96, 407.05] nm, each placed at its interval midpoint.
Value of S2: 0.21 mag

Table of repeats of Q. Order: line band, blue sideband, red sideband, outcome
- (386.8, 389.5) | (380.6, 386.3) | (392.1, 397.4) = 0.011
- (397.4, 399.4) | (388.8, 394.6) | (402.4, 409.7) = -0.151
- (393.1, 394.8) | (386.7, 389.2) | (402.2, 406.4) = 0.284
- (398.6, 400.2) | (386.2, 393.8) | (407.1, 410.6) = -0.290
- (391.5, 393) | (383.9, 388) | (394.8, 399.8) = 0.194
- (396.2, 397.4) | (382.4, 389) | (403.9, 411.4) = 0.459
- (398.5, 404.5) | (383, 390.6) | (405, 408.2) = -0.459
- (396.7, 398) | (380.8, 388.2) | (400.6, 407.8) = 0.457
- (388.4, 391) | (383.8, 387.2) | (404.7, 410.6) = 0.253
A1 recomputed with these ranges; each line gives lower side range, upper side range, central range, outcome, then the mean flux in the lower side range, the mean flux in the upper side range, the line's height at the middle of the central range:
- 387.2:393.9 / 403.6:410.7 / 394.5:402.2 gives -0.365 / 5.71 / 6.73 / 6.19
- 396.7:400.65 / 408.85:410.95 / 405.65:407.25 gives -0.352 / 6.37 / 5.72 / 5.92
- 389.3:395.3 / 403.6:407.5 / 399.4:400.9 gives -0.155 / 5.88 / 7.15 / 6.63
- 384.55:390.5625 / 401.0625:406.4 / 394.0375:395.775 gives 0.164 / 6.47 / 7.37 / 6.88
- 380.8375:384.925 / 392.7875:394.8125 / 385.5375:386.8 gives -0.482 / 5.57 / 5.28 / 5.48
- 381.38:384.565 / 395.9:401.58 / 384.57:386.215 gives -0.414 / 5.4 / 6.41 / 5.55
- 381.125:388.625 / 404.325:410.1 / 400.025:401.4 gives -0.222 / 6.12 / 6.83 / 6.62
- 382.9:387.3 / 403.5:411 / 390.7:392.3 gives 0.038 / 6.17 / 6.68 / 6.32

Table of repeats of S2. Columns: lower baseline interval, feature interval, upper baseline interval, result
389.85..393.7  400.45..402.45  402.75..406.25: -0.121 mag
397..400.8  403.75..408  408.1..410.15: -0.123 mag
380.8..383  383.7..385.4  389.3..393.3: 0.026 mag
